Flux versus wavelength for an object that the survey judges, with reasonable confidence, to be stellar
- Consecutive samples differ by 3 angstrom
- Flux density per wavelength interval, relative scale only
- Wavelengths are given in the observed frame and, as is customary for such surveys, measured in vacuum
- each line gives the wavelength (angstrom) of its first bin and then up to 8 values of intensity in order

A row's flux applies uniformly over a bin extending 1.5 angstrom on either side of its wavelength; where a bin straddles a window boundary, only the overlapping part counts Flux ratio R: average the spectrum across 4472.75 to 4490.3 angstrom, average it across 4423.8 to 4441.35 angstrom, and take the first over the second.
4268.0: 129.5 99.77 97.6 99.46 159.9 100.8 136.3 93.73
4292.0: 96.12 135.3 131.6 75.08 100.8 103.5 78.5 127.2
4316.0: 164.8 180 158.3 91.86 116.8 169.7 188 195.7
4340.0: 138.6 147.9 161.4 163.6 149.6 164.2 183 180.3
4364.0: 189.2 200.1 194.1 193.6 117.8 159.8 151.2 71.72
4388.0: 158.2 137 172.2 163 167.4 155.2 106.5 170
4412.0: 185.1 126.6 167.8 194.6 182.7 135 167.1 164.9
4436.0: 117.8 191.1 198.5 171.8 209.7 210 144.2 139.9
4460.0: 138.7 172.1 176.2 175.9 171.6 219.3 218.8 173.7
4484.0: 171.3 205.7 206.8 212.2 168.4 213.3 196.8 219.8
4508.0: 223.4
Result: 1.2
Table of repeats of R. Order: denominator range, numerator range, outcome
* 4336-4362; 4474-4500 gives 1.21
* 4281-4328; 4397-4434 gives 1.35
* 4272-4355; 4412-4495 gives 1.33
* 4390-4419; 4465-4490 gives 1.23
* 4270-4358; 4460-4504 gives 1.43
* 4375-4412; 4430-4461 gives 1.16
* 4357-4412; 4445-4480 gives 1.12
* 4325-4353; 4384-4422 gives 0.98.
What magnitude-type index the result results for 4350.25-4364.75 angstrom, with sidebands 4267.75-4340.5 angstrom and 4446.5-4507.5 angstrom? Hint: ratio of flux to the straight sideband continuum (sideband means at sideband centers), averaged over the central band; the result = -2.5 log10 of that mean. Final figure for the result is -0.183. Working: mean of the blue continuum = 127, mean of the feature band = 172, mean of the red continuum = 188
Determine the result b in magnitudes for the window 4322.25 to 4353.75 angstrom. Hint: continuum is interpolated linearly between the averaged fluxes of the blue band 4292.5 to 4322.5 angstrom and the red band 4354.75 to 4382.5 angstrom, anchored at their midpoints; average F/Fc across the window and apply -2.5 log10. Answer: -0.03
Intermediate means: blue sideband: 123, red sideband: 175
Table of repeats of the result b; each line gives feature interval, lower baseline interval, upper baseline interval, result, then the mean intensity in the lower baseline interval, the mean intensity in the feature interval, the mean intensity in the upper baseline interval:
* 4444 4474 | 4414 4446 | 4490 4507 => 0.06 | 166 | 172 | 203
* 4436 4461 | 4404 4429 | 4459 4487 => -0.01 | 159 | 173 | 182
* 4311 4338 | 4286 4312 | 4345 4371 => -0.13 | 104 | 153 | 176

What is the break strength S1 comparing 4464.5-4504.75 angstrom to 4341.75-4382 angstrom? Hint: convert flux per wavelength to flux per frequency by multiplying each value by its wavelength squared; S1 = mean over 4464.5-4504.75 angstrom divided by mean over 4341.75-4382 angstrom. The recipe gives 1.2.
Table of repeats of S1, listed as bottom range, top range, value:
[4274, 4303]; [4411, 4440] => 1.53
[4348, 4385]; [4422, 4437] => 0.96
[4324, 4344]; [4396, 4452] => 1.15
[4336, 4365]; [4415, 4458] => 1.06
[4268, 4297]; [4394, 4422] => 1.48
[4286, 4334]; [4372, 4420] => 1.26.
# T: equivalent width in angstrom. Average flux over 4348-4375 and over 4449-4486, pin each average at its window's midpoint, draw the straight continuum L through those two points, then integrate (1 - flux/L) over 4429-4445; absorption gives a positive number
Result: 0.8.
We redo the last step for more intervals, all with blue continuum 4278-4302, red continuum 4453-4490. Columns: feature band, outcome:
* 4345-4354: -1.4 angstrom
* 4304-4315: 1.6 angstrom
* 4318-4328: -0.8 angstrom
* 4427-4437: 0.9 angstrom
